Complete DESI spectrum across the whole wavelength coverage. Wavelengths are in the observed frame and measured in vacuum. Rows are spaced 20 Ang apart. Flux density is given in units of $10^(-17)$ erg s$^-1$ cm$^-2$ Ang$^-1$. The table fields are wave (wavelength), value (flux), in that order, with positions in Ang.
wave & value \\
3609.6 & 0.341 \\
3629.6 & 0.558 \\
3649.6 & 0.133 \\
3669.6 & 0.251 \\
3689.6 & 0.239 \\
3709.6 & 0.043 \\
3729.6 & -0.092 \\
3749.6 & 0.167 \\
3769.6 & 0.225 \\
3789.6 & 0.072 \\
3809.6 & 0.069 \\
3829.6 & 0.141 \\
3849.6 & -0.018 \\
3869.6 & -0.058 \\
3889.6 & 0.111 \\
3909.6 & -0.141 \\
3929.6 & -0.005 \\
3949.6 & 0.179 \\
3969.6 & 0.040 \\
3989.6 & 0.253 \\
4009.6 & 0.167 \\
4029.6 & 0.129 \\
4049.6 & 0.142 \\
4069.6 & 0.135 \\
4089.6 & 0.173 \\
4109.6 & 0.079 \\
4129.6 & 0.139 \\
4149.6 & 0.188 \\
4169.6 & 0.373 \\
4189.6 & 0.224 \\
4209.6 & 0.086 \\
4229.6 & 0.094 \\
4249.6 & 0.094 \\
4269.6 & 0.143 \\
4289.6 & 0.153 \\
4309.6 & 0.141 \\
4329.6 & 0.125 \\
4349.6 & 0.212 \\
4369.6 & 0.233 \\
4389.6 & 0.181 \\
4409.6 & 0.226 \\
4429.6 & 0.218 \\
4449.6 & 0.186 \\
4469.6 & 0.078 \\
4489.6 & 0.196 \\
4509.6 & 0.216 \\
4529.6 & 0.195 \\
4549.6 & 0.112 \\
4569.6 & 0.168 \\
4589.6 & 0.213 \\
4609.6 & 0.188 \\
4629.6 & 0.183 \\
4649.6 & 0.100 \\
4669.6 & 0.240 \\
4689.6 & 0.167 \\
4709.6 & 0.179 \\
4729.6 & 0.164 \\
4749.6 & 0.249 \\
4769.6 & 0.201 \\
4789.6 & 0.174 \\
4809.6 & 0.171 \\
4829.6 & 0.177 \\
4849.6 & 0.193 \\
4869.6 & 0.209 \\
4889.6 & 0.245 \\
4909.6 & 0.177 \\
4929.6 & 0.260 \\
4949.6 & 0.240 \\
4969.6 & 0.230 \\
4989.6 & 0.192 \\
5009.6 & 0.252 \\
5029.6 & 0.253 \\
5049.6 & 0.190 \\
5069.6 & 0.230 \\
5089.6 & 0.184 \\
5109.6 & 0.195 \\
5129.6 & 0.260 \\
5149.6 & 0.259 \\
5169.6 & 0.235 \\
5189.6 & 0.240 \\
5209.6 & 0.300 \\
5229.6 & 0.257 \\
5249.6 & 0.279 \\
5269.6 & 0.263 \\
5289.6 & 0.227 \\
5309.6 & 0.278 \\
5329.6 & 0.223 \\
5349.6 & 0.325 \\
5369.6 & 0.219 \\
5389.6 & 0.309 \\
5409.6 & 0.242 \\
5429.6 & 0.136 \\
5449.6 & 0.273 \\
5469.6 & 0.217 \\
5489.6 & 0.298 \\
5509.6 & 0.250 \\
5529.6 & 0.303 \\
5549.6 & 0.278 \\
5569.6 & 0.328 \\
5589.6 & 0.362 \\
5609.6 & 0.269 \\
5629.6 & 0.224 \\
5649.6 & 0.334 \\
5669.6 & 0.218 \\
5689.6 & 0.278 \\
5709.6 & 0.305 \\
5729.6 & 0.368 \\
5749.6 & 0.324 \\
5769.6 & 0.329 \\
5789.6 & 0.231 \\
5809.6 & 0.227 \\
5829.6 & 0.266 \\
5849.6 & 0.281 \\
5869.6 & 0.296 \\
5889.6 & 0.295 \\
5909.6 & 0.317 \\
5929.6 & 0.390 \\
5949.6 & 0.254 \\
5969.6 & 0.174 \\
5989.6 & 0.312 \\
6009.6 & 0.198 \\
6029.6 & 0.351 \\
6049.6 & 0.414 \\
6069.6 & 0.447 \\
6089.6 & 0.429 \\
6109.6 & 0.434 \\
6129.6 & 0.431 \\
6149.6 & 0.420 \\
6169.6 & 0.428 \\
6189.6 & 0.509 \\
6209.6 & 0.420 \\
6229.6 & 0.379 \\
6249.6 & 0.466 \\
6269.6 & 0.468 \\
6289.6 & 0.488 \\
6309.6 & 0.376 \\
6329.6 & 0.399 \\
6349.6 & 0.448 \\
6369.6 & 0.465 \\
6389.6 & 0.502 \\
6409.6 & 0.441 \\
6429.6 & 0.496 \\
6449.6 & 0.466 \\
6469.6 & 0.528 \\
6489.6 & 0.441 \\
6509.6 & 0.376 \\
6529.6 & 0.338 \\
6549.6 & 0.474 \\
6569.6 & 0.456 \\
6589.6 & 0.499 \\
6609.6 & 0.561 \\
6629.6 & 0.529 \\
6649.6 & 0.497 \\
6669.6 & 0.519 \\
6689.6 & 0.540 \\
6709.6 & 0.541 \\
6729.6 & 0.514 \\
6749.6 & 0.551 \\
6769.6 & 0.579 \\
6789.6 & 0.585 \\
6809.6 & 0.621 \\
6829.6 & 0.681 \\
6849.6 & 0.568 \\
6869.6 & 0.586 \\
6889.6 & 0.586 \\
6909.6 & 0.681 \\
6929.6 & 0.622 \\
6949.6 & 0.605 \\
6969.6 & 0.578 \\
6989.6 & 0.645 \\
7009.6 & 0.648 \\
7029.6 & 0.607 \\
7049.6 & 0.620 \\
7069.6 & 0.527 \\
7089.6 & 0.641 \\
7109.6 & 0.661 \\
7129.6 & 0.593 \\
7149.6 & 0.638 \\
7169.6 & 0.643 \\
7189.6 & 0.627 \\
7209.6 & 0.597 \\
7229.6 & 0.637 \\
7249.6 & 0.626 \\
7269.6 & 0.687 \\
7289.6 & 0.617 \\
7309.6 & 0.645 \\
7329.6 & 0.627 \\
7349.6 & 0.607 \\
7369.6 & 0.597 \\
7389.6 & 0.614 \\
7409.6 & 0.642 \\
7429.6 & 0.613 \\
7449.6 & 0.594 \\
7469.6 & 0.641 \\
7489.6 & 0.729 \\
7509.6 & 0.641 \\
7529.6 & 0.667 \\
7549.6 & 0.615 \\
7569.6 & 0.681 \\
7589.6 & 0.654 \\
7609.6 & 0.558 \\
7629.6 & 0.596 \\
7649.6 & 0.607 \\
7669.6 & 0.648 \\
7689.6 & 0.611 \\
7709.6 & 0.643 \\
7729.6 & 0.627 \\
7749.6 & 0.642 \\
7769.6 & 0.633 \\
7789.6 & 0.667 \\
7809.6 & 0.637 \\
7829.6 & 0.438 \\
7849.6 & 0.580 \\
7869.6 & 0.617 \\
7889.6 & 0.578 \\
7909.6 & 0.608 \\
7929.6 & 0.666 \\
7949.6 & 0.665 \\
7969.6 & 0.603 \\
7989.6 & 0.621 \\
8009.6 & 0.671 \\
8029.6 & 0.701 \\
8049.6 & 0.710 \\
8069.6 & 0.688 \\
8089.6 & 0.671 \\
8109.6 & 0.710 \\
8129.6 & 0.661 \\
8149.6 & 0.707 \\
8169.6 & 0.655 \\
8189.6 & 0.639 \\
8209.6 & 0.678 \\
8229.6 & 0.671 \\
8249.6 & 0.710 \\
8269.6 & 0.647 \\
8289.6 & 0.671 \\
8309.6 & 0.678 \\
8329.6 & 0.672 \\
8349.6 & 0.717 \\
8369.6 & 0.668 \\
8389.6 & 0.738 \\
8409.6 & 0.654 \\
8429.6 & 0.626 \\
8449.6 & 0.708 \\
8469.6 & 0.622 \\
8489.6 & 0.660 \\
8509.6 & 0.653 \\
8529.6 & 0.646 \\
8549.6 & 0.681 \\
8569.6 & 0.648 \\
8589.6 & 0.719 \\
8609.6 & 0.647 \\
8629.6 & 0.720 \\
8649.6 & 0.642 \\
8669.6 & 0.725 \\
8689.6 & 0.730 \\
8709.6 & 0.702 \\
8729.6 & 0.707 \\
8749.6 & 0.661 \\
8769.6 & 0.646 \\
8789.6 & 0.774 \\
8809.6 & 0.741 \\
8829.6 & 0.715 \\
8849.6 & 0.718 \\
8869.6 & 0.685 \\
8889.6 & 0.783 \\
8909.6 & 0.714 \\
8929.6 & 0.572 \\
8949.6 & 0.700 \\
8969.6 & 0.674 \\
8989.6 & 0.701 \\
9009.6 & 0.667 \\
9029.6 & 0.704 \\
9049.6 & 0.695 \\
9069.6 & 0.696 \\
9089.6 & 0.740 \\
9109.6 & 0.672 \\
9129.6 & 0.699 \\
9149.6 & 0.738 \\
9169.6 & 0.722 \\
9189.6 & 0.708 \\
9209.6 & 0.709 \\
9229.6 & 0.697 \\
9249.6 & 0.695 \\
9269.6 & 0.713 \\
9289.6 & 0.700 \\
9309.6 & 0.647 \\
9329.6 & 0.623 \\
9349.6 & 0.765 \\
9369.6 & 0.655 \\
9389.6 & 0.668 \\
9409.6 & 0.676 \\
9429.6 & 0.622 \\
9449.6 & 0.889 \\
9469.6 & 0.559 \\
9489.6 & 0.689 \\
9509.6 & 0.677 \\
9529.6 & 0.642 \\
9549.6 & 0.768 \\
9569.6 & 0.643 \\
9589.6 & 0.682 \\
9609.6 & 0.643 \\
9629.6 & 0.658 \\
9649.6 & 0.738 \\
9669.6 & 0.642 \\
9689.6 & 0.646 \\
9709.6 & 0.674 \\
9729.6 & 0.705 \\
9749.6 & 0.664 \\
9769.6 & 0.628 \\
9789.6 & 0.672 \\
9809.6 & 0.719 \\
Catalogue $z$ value 0.51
